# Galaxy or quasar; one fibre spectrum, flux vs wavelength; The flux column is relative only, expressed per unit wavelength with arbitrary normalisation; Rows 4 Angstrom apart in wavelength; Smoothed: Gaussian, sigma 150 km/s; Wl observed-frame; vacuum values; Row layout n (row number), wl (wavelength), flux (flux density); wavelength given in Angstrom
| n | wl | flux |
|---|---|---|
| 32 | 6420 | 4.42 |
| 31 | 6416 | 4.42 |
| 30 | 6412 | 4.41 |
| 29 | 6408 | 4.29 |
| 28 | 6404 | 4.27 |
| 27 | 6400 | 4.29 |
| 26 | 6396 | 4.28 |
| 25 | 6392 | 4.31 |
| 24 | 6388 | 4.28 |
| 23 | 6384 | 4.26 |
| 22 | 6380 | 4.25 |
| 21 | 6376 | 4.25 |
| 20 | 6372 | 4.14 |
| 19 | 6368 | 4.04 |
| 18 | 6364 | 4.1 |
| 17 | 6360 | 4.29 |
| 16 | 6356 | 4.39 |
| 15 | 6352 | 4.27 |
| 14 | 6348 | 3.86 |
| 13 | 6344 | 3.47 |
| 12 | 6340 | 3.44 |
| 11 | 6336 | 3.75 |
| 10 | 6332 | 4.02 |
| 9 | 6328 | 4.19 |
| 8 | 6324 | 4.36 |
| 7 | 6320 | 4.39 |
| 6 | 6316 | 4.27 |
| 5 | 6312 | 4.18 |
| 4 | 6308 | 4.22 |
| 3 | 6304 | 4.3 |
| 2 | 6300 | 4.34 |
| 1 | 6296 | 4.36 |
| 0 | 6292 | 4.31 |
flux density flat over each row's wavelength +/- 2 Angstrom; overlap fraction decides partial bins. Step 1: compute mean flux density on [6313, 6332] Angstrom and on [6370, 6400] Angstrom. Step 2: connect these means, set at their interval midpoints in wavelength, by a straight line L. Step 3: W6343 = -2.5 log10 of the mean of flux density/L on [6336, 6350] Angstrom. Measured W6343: 0.18 mag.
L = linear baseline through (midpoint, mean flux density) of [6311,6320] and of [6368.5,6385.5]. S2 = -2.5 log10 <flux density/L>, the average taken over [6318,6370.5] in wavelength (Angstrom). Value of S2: 0.05 mag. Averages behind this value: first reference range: 4.27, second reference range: 4.21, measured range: 4.04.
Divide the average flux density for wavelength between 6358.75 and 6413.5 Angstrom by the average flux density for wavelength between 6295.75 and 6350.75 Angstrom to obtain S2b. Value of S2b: 1.04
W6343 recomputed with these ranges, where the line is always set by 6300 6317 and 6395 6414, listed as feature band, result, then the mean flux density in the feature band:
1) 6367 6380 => 0.03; 4.17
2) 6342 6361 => 0.06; 4.04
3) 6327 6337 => 0.07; 3.99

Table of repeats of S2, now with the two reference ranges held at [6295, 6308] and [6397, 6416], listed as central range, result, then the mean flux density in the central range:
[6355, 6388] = 0.027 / 4.21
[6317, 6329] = -0.001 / 4.32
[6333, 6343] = 0.190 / 3.62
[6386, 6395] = 0.007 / 4.29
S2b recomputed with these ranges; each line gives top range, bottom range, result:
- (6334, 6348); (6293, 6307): 0.83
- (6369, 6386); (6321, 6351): 1.08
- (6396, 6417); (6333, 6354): 1.15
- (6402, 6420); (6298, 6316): 1.02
